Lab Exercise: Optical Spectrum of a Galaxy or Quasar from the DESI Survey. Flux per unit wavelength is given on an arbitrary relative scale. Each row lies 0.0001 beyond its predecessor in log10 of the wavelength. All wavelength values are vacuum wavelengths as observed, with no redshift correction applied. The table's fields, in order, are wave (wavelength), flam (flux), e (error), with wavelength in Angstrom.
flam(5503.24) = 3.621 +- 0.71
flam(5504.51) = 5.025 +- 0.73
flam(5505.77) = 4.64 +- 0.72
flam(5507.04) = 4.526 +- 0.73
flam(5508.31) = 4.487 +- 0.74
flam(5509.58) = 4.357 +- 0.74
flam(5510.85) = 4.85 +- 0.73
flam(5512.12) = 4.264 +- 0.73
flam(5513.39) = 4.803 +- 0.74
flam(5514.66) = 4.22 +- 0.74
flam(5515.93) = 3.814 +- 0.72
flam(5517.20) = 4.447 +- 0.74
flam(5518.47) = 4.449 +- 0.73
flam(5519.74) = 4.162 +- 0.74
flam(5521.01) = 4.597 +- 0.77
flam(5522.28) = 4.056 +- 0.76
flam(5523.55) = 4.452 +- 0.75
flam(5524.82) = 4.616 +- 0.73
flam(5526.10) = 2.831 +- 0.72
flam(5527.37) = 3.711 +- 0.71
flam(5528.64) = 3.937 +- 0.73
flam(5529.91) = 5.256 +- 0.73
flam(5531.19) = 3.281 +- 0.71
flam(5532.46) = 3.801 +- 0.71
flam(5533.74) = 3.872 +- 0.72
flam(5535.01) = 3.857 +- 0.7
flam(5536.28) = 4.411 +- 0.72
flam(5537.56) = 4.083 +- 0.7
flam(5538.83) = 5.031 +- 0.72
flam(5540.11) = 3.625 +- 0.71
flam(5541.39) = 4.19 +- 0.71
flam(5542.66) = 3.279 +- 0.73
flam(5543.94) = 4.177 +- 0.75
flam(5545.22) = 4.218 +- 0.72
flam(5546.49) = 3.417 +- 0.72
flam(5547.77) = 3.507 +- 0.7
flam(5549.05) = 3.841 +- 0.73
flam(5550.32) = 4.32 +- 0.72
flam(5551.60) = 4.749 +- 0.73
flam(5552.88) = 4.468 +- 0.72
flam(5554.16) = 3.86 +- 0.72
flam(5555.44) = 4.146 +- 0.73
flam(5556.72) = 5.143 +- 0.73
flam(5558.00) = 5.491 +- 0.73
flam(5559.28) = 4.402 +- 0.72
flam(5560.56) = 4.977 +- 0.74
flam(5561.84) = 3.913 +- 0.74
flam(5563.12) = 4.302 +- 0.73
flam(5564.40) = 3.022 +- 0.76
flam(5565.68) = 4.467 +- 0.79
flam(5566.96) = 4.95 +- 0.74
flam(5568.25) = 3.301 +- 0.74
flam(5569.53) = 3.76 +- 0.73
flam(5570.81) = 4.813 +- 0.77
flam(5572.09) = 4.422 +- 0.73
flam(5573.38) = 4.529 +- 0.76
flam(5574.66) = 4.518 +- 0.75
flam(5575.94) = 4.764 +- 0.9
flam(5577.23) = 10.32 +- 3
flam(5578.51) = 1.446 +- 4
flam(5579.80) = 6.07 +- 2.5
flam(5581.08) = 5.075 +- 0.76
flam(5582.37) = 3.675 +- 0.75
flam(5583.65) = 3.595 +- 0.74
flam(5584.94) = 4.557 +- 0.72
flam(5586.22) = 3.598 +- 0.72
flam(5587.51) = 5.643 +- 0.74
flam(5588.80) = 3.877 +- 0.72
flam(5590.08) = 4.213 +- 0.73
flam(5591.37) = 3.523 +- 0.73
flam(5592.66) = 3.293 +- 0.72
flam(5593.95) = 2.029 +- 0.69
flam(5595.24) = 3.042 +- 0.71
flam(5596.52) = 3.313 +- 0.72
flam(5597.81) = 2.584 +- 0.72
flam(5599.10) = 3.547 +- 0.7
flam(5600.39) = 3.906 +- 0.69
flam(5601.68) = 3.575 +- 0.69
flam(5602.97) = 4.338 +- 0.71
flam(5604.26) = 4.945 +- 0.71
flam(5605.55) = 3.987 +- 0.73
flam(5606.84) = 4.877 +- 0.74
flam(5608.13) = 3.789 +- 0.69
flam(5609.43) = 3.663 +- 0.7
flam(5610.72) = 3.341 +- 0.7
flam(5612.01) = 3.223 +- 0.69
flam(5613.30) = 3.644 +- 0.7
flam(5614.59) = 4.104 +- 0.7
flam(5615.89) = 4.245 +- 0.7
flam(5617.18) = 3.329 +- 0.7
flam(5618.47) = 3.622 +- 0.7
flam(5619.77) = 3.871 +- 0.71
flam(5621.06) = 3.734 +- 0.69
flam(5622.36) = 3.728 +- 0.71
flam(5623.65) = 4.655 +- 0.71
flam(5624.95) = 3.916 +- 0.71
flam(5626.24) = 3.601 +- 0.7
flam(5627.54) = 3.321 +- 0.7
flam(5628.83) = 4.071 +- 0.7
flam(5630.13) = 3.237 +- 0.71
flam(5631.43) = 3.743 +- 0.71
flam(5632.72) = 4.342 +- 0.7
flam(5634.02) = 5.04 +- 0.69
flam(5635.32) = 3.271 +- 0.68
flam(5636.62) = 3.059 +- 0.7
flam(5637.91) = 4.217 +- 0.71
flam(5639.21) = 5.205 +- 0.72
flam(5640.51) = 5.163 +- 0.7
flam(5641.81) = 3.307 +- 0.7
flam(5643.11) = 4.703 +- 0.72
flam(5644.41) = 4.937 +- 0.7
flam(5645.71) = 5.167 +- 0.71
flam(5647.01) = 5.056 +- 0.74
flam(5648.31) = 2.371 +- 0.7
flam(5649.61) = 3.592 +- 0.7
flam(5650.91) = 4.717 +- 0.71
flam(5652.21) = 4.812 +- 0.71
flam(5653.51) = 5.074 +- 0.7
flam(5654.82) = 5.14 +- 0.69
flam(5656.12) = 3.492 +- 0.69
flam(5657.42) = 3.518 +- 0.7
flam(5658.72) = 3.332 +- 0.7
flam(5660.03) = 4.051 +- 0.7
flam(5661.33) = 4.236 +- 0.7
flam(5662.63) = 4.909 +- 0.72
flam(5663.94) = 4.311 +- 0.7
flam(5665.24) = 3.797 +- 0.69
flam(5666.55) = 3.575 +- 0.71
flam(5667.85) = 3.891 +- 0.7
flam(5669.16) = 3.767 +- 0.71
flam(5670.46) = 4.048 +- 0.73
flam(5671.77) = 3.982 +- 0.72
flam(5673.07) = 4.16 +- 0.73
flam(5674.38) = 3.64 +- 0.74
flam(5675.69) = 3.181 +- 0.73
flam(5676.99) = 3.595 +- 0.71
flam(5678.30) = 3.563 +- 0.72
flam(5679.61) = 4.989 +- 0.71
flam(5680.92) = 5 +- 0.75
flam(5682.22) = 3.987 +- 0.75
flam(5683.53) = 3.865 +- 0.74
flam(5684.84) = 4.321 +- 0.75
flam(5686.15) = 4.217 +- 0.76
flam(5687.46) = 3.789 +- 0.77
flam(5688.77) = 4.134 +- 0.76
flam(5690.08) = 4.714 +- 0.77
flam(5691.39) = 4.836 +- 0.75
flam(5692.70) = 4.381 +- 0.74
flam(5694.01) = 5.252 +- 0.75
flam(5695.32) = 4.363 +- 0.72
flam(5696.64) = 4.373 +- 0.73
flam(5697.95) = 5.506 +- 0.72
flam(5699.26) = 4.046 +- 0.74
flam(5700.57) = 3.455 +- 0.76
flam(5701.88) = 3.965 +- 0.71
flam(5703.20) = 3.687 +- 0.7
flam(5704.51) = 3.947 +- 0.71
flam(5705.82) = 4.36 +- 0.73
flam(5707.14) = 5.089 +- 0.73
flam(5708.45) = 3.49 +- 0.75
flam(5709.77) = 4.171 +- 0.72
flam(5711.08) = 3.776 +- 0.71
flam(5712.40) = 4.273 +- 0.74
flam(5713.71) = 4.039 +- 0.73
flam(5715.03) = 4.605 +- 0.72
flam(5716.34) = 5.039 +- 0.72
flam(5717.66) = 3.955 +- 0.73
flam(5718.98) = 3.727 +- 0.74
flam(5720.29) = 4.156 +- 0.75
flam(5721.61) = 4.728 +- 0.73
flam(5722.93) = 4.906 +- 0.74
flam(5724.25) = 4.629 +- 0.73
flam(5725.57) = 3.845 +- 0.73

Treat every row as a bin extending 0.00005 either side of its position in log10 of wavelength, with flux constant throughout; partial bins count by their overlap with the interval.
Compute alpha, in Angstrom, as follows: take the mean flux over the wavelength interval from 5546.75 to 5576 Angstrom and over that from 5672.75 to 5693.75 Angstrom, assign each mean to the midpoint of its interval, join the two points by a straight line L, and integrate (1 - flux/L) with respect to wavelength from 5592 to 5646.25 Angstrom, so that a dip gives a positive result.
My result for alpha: 4.7 Angstrom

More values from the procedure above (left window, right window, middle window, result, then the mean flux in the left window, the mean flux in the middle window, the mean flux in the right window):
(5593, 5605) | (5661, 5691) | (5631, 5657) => -3.3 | 3.48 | 4.32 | 4.08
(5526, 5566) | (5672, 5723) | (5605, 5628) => 2.0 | 4.13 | 3.82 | 4.23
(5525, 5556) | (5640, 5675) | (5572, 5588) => -2.9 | 4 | 4.79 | 4.17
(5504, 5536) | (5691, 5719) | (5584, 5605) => 2.6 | 4.25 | 3.75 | 4.29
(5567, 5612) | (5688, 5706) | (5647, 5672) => 1.2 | 4.11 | 4.06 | 4.36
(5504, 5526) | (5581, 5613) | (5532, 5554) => 0.8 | 4.41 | 4.05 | 3.78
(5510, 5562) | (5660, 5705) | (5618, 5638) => 1.7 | 4.21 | 3.83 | 4.16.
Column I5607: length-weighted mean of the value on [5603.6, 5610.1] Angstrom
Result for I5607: 4.25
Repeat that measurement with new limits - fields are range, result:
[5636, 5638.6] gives 3.68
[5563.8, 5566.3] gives 3.75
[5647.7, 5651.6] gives 3.59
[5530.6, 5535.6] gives 3.71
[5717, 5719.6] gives 3.84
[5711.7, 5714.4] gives 4.15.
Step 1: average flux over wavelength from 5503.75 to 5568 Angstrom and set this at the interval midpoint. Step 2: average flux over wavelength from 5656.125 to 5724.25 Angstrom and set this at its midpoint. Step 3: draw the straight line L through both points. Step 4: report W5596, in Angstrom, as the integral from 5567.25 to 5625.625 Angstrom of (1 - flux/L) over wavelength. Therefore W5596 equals 2.26 Angstrom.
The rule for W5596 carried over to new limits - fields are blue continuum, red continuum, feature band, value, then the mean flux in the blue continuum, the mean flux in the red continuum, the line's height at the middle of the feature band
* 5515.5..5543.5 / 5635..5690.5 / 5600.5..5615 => 0.6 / 4.08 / 4.14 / 4.12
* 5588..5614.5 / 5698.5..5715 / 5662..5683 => -0.5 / 3.66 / 4.06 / 3.93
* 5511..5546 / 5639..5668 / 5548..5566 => -0.8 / 4.13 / 4.27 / 4.17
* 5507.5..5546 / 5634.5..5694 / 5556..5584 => -2.9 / 4.17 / 4.17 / 4.17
